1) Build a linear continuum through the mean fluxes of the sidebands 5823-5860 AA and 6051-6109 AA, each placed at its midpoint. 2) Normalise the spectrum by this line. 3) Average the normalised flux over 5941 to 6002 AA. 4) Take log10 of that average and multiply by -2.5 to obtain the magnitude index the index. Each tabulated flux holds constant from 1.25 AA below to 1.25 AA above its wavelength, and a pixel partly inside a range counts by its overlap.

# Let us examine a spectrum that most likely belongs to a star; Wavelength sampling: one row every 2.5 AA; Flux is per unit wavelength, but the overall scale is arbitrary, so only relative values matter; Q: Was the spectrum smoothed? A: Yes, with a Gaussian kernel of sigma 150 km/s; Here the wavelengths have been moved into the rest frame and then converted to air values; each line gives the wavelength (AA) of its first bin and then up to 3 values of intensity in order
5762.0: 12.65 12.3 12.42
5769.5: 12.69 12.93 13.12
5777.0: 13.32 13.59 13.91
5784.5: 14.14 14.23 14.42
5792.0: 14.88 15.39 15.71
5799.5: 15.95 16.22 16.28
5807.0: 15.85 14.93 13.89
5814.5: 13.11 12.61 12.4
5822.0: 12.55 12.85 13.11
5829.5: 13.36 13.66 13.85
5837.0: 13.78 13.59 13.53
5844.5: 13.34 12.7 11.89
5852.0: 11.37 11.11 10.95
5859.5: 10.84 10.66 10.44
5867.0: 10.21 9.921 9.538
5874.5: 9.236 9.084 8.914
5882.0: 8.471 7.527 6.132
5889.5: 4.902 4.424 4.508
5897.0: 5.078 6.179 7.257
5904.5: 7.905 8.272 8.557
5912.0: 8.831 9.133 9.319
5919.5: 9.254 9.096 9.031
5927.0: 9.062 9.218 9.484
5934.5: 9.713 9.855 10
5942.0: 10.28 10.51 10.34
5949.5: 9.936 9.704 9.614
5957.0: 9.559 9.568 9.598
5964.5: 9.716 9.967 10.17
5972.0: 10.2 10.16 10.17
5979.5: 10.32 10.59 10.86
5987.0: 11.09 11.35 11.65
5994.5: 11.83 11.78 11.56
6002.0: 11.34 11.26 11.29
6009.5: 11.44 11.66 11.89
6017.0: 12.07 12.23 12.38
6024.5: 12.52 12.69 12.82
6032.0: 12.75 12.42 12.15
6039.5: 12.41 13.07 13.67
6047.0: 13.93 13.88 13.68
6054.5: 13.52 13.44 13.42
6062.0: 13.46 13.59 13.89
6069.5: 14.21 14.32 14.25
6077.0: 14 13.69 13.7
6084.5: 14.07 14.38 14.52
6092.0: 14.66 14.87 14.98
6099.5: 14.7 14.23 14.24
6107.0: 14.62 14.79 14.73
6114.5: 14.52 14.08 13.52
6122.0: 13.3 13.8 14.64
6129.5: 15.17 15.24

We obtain 0.28 mag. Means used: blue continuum 12.7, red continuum 14.1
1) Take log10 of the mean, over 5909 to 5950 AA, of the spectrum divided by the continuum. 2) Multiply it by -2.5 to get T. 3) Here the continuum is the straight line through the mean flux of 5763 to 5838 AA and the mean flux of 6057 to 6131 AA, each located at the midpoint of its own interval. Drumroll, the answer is 0.42 mag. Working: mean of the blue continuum 13.9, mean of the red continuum 14.2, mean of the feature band 9.52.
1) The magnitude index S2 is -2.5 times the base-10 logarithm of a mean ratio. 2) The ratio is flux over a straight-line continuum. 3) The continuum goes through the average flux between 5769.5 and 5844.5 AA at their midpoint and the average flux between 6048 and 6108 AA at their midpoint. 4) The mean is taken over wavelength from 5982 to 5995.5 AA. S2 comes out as 0.24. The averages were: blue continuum 14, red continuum 14.1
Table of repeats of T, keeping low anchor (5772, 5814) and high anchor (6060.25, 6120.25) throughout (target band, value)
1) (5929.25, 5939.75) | 0.44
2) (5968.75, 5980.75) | 0.37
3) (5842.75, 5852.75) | 0.17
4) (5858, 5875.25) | 0.39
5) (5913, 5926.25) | 0.50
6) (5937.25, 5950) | 0.38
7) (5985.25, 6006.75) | 0.25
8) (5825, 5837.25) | 0.09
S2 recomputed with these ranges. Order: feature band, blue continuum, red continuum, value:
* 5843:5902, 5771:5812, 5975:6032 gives 0.445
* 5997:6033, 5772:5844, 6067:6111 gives 0.190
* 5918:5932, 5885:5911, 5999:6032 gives -0.195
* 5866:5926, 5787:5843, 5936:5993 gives 0.449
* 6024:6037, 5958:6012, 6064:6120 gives -0.029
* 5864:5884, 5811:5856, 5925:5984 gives 0.261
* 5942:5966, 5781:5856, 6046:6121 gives 0.378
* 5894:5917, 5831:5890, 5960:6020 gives 0.396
